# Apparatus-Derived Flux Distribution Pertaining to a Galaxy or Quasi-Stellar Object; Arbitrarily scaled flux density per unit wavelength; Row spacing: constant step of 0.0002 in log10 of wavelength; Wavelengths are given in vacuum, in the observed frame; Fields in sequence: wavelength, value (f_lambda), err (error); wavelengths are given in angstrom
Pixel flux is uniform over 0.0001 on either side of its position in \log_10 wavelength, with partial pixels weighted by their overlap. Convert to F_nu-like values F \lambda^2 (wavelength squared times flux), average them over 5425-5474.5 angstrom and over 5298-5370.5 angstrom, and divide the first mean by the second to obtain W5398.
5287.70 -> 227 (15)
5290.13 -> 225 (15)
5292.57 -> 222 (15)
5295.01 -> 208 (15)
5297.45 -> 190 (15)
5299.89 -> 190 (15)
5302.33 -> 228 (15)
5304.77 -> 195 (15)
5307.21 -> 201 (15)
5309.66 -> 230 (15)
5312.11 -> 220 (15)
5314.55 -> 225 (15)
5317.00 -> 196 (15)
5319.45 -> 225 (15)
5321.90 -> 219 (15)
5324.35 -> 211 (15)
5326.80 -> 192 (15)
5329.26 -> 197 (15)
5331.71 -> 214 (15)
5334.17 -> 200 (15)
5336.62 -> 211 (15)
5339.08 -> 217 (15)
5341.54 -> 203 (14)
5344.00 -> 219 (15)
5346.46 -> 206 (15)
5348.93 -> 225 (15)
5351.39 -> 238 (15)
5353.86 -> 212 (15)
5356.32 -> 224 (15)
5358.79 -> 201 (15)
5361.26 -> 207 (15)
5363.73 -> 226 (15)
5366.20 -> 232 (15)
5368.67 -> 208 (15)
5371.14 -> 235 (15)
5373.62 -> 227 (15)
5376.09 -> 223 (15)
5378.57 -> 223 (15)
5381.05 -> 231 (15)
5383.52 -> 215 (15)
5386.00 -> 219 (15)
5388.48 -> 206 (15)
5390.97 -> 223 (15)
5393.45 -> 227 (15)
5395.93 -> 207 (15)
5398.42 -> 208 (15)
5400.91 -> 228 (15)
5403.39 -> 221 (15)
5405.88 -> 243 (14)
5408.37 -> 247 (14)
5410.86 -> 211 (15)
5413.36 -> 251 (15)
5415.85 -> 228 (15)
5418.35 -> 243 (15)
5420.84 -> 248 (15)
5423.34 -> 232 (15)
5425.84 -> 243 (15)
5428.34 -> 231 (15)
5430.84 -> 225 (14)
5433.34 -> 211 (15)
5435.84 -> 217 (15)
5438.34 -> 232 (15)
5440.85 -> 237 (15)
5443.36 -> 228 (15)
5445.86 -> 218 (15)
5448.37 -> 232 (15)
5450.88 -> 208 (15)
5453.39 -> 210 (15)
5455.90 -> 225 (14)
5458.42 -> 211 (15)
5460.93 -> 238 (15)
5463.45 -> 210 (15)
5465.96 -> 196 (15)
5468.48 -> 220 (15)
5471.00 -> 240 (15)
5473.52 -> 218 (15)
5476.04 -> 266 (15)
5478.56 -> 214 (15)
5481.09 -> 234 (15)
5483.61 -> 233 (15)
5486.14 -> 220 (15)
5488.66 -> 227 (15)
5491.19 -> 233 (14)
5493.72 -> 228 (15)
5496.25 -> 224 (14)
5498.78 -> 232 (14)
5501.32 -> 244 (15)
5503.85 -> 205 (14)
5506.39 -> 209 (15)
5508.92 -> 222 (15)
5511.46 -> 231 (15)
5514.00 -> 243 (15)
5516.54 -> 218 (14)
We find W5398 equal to 1.1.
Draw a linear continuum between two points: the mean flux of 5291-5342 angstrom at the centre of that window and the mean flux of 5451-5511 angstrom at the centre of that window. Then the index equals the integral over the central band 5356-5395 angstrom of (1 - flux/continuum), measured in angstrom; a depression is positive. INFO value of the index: -1.0 angstrom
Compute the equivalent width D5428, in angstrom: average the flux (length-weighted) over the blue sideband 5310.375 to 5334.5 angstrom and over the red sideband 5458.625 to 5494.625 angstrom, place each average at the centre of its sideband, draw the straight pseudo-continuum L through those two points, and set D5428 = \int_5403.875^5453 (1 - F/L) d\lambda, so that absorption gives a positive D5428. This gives -1.94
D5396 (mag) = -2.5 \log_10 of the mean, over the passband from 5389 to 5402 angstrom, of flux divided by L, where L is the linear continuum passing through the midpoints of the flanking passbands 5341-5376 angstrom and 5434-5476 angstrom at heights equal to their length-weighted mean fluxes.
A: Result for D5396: 0.01 mag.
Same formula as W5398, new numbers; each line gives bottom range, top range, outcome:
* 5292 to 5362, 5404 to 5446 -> 1.14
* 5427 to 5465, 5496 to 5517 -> 1.04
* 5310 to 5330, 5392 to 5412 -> 1.09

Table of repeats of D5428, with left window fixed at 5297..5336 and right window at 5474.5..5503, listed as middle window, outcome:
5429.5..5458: 0.5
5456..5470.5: 0.7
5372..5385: -0.4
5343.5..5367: -0.5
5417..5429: -0.9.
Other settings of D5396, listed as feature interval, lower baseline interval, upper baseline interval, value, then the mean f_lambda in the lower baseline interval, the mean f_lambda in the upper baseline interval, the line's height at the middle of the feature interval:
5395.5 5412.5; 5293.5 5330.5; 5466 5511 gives -0.03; 209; 227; 218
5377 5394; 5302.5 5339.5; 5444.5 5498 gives -0.02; 211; 224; 216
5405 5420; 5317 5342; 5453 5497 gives -0.09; 208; 225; 218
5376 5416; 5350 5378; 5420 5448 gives 0.00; 221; 229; 225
